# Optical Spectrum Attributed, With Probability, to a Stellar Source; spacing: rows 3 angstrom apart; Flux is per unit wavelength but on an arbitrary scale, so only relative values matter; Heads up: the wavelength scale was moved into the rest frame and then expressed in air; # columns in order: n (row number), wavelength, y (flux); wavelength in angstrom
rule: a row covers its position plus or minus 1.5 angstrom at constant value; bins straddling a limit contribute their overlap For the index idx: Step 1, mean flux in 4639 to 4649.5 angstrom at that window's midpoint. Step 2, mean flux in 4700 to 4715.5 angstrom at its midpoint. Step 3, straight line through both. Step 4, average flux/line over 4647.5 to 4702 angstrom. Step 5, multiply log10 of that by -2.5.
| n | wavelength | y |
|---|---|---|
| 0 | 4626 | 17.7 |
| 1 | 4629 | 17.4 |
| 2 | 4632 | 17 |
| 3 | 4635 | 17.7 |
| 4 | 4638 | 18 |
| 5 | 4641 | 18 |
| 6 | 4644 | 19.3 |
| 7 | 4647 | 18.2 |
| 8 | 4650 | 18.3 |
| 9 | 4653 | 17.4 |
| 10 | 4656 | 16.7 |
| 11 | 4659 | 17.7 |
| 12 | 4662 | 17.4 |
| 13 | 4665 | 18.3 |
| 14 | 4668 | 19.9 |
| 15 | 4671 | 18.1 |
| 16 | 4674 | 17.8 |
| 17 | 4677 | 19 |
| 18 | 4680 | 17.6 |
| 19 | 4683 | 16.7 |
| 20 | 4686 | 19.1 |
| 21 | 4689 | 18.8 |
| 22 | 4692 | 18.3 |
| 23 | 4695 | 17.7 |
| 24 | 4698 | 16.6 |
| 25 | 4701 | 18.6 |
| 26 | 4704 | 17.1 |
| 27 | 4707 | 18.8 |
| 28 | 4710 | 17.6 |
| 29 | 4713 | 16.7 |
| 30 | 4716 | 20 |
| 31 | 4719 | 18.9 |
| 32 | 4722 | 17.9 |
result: 0.01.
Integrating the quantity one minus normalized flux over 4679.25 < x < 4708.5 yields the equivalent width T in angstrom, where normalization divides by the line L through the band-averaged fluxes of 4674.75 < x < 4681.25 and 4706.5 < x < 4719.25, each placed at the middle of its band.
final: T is 0.6 angstrom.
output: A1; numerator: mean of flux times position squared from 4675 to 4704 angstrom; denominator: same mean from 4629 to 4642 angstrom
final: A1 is 1.0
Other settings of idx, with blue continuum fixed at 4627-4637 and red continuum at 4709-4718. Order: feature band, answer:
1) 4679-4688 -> 0.00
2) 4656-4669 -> -0.02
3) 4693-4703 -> 0.02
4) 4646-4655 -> -0.02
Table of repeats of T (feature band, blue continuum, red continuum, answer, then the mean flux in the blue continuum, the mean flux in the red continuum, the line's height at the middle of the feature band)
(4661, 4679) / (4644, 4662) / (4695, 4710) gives -0.7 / 17.8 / 17.8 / 17.8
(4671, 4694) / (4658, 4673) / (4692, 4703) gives -0.3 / 18.3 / 17.7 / 18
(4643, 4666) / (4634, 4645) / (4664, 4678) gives 0.7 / 18.2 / 18.6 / 18.4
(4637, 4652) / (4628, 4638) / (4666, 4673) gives -0.4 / 17.5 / 18.9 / 17.9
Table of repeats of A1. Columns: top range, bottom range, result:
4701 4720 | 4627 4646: 1.05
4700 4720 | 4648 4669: 1.04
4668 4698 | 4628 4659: 1.04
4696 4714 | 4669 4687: 0.98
